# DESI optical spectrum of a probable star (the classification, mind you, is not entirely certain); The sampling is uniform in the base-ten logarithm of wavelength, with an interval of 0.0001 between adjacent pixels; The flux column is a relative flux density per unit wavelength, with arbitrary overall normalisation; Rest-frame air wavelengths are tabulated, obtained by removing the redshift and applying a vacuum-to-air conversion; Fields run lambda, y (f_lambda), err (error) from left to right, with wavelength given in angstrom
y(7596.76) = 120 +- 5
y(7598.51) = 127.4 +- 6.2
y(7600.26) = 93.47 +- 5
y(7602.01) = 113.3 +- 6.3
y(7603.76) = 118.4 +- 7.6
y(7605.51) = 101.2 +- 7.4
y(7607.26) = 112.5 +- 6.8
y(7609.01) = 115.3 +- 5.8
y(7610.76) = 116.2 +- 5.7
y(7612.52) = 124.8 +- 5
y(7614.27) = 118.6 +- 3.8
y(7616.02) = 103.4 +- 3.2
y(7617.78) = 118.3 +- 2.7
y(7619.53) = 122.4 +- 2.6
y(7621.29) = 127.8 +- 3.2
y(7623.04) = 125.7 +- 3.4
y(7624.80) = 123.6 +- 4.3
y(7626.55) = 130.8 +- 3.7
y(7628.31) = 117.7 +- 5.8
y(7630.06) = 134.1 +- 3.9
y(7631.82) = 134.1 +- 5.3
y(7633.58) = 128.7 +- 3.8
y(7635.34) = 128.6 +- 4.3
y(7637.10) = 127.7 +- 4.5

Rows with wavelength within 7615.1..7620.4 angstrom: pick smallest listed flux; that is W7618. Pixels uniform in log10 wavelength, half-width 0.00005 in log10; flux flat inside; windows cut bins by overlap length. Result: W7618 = 103.4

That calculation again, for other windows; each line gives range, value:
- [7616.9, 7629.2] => 117.7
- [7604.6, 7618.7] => 101.2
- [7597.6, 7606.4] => 93.47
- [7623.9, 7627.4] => 123.6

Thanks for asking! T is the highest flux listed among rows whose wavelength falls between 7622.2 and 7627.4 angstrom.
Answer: 130.8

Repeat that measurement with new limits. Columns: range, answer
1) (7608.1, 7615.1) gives 124.8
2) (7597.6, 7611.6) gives 127.4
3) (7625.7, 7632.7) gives 134.1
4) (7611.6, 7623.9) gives 127.8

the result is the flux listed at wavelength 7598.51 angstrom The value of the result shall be 127.4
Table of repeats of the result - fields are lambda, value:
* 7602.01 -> 113.3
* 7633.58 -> 128.7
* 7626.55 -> 130.8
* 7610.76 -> 116.2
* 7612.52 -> 124.8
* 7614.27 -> 118.6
